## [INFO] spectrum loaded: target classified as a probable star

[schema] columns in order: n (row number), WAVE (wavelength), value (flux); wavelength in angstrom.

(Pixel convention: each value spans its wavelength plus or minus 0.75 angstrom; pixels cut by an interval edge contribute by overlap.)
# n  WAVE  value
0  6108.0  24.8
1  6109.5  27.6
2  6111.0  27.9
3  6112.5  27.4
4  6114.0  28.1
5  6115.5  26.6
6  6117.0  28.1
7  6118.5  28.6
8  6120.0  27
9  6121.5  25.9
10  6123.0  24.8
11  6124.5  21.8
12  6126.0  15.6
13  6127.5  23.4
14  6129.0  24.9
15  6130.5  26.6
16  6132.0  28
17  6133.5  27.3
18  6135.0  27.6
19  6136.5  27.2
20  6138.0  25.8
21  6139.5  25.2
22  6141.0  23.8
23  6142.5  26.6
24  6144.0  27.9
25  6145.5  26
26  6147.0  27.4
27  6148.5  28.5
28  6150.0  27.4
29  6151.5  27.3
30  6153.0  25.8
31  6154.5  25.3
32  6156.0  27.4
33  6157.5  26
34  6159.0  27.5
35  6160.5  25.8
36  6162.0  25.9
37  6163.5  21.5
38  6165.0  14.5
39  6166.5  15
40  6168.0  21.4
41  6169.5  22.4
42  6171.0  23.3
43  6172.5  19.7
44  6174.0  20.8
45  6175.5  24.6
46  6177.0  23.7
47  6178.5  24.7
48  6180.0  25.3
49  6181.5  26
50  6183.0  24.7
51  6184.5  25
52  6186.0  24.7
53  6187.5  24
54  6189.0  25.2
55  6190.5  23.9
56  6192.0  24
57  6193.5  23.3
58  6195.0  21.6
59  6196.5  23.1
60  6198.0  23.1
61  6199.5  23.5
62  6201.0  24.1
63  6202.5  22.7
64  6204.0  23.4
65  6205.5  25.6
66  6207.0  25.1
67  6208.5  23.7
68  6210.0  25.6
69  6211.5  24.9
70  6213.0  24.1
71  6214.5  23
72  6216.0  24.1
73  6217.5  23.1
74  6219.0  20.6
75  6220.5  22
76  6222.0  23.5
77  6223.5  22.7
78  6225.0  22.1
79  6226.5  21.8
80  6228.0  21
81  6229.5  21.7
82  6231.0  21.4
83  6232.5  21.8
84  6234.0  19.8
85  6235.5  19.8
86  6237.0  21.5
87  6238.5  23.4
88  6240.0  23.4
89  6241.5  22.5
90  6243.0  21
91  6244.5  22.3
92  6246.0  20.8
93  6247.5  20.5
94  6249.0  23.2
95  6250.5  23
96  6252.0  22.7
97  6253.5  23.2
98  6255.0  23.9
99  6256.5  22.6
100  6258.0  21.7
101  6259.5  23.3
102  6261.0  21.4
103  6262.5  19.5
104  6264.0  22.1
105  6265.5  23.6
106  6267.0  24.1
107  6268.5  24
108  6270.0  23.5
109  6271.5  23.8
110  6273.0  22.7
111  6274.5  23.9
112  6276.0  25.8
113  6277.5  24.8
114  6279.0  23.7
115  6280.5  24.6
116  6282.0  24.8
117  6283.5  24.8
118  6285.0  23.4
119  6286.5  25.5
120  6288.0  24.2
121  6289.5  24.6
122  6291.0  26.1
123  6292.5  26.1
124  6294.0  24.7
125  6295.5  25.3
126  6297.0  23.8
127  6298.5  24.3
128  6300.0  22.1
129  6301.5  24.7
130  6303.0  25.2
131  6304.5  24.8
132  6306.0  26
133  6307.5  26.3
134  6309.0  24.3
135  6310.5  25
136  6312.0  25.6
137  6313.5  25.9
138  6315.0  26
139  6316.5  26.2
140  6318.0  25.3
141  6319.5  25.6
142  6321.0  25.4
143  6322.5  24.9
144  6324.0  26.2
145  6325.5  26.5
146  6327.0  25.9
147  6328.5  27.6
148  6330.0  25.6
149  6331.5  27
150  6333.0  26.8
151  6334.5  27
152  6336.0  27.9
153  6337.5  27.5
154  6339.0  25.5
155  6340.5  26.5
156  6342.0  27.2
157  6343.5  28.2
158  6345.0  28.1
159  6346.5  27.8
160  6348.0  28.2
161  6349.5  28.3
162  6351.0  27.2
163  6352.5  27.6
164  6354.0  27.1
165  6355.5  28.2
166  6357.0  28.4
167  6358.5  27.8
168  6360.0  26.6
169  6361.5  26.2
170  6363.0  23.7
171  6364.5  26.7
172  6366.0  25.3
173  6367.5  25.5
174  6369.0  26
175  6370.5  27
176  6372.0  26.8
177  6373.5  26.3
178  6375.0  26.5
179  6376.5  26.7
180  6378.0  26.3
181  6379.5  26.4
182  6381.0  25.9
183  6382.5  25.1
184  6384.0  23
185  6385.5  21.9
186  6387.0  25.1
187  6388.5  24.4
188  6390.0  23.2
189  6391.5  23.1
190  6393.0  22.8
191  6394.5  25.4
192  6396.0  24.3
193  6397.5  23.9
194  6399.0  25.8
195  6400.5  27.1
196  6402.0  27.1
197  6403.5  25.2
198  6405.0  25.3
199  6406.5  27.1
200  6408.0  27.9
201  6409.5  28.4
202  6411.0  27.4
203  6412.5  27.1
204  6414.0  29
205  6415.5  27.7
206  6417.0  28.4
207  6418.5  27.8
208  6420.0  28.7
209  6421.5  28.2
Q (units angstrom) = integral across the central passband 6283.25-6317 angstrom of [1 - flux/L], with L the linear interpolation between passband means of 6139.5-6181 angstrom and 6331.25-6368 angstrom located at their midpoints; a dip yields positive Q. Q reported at 1.7 angstrom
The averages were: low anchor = 24.3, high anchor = 27.1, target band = 25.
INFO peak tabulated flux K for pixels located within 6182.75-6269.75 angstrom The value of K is 25.6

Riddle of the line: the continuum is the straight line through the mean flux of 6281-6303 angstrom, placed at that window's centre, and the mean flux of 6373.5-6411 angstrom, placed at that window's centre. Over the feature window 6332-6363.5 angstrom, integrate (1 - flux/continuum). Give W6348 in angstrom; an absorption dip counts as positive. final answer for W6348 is -2.78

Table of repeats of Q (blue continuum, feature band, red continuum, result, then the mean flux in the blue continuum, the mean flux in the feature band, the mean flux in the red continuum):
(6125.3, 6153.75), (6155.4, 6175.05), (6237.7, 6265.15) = 2.12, 25.9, 22.4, 22.3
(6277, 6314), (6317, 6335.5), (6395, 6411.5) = -0.69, 24.8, 26.2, 26.3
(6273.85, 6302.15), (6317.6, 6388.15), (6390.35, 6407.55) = -4.20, 24.6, 26.4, 25.2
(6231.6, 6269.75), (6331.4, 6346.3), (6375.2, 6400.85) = -2.11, 22.2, 27.2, 24.7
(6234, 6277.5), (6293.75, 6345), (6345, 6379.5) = -1.40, 22.6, 25.8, 26.8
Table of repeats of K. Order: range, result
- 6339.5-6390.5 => 28.4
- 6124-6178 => 28.5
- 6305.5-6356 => 28.3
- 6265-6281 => 25.8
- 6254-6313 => 26.3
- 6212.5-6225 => 24.1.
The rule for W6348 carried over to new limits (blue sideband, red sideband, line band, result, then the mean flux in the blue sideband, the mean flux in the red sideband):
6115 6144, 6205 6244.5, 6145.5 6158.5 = -1.0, 25.6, 22.6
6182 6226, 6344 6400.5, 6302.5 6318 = -0.3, 23.7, 25.9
